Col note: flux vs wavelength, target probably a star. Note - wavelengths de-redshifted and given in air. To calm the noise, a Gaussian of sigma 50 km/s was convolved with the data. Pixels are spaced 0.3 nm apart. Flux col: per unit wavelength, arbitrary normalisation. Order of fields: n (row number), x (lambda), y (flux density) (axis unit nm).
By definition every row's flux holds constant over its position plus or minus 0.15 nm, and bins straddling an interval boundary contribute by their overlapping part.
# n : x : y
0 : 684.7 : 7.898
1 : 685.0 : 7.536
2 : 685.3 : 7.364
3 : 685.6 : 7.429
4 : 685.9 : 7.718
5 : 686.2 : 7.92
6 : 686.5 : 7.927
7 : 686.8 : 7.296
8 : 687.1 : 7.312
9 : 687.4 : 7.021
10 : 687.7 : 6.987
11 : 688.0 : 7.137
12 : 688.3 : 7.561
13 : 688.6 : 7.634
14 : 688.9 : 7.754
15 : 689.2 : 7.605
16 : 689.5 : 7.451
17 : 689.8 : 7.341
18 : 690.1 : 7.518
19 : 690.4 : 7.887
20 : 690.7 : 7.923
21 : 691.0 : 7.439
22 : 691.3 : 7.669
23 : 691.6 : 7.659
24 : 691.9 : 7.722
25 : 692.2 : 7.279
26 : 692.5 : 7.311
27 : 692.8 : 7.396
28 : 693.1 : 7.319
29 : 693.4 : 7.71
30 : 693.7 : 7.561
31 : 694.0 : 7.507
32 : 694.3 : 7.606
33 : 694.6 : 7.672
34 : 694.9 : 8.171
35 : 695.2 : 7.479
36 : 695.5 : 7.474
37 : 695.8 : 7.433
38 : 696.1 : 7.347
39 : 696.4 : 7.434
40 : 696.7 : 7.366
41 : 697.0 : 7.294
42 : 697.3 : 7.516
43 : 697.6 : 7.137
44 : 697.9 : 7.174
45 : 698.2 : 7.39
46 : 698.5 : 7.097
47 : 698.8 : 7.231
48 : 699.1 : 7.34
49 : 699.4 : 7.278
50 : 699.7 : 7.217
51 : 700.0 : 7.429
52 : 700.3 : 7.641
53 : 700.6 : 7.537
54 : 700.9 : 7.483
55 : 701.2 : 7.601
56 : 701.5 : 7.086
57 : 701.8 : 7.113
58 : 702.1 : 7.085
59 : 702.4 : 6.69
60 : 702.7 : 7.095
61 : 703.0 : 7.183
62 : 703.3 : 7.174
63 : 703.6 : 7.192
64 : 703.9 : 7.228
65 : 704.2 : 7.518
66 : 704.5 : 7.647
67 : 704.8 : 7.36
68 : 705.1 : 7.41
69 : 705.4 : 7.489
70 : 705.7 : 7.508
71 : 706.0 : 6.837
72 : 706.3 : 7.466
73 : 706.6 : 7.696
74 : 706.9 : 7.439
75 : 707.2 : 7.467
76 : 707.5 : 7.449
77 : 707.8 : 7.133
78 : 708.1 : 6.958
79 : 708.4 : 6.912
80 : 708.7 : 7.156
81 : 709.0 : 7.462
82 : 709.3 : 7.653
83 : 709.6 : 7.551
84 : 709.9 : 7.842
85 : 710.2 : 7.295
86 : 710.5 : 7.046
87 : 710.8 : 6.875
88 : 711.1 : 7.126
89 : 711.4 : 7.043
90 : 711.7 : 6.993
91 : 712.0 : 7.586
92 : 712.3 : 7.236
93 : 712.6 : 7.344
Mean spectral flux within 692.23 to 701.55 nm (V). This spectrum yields 7.43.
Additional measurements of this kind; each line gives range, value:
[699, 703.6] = 7.26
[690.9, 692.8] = 7.51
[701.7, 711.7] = 7.27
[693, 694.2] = 7.54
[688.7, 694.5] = 7.56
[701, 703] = 7.13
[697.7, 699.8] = 7.24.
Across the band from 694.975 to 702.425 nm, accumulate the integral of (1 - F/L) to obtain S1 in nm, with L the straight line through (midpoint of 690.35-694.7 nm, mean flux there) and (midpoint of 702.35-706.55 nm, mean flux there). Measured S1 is 0.09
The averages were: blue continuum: 7.57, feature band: 7.33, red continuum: 7.3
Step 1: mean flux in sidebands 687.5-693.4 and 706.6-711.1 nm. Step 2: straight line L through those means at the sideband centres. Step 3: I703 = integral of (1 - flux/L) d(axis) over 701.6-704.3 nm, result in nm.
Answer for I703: 0.09 nm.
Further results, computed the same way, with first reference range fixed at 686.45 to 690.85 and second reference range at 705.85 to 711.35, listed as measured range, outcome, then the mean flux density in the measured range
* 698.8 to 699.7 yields 0.01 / 7.28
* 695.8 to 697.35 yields 0.00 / 7.39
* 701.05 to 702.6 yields 0.05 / 7.11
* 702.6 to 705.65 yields 0.00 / 7.34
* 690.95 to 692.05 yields -0.03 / 7.64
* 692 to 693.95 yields 0.00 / 7.44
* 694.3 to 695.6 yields -0.05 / 7.7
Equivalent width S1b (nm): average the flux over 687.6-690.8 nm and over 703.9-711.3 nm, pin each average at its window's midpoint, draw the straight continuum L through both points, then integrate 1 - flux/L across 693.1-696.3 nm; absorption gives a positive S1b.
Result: -0.05 nm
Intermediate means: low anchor 7.53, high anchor 7.34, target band 7.58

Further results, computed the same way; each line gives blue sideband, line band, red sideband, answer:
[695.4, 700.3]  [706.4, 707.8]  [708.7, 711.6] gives -0.03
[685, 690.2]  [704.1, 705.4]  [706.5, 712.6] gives -0.03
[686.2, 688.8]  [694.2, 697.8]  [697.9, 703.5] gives -0.09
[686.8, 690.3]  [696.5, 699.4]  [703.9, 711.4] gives 0.03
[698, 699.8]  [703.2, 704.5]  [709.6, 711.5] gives -0.01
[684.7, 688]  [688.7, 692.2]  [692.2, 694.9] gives -0.05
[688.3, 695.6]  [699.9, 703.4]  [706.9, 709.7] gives 0.08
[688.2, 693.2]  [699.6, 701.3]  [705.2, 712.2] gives -0.02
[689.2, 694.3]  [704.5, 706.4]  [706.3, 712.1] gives 0.00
